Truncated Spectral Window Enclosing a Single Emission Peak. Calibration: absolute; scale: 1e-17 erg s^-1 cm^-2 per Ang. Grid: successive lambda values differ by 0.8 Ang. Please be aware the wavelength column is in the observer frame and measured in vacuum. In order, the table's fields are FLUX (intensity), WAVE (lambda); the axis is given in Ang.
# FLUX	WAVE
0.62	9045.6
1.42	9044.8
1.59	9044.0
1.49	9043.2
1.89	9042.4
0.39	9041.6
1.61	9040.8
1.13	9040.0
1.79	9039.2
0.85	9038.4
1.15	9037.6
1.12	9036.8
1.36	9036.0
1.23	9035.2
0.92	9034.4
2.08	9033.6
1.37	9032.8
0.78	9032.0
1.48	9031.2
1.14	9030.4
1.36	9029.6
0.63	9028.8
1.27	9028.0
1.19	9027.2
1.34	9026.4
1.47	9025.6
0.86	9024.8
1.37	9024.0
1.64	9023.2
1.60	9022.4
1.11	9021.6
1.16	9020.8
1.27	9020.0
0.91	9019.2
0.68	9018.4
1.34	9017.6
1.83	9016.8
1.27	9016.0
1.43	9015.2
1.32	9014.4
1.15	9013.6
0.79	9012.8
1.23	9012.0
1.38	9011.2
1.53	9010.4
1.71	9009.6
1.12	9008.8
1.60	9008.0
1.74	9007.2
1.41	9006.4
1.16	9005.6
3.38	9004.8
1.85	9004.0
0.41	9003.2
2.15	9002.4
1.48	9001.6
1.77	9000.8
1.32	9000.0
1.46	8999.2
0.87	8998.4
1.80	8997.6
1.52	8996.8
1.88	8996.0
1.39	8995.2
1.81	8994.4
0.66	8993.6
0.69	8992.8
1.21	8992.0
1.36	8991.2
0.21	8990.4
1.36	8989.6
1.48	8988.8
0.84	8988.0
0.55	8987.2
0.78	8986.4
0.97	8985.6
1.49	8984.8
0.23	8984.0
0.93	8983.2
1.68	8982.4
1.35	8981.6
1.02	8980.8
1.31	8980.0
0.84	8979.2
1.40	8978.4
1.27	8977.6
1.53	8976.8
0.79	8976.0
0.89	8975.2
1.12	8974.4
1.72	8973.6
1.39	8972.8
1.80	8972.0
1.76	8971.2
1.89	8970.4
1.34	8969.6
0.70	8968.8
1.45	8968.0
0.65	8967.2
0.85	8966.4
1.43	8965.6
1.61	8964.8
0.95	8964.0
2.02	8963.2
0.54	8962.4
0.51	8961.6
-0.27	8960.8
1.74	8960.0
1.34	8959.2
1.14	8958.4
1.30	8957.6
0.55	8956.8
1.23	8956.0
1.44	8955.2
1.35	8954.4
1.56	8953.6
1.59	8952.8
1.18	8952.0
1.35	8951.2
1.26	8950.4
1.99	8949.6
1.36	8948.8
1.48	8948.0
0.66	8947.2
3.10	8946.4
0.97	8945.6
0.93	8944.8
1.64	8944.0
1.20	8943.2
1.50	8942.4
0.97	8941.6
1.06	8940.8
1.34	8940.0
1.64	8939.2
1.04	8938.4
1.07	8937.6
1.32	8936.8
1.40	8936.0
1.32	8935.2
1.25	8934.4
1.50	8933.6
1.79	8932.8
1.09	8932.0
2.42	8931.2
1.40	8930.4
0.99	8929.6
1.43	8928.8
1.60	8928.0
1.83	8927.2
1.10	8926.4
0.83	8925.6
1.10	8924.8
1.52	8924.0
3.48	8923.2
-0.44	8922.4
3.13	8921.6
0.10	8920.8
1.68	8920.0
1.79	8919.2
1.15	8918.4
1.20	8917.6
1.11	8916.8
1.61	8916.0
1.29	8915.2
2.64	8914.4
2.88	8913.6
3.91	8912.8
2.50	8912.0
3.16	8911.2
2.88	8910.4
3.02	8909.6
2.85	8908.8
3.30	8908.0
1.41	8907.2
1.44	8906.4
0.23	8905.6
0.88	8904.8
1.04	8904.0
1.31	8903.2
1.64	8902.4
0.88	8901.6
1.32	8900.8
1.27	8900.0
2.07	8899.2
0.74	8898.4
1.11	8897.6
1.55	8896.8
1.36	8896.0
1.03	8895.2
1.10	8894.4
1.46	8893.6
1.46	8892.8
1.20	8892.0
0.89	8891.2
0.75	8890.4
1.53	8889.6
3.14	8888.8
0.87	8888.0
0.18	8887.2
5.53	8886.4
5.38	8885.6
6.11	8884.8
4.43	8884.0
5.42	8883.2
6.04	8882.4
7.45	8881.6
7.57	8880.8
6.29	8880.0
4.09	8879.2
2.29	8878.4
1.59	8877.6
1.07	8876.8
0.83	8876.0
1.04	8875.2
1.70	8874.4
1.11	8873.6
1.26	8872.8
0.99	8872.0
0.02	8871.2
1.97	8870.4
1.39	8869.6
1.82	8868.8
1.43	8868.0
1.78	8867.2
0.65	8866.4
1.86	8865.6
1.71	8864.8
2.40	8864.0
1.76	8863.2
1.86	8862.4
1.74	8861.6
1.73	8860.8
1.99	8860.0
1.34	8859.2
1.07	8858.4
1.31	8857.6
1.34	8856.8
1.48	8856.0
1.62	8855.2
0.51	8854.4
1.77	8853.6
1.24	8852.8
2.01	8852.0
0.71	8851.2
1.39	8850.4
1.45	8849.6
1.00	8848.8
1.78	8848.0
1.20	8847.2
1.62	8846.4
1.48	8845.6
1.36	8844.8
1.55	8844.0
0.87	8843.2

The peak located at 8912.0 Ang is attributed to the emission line [N II] 6583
